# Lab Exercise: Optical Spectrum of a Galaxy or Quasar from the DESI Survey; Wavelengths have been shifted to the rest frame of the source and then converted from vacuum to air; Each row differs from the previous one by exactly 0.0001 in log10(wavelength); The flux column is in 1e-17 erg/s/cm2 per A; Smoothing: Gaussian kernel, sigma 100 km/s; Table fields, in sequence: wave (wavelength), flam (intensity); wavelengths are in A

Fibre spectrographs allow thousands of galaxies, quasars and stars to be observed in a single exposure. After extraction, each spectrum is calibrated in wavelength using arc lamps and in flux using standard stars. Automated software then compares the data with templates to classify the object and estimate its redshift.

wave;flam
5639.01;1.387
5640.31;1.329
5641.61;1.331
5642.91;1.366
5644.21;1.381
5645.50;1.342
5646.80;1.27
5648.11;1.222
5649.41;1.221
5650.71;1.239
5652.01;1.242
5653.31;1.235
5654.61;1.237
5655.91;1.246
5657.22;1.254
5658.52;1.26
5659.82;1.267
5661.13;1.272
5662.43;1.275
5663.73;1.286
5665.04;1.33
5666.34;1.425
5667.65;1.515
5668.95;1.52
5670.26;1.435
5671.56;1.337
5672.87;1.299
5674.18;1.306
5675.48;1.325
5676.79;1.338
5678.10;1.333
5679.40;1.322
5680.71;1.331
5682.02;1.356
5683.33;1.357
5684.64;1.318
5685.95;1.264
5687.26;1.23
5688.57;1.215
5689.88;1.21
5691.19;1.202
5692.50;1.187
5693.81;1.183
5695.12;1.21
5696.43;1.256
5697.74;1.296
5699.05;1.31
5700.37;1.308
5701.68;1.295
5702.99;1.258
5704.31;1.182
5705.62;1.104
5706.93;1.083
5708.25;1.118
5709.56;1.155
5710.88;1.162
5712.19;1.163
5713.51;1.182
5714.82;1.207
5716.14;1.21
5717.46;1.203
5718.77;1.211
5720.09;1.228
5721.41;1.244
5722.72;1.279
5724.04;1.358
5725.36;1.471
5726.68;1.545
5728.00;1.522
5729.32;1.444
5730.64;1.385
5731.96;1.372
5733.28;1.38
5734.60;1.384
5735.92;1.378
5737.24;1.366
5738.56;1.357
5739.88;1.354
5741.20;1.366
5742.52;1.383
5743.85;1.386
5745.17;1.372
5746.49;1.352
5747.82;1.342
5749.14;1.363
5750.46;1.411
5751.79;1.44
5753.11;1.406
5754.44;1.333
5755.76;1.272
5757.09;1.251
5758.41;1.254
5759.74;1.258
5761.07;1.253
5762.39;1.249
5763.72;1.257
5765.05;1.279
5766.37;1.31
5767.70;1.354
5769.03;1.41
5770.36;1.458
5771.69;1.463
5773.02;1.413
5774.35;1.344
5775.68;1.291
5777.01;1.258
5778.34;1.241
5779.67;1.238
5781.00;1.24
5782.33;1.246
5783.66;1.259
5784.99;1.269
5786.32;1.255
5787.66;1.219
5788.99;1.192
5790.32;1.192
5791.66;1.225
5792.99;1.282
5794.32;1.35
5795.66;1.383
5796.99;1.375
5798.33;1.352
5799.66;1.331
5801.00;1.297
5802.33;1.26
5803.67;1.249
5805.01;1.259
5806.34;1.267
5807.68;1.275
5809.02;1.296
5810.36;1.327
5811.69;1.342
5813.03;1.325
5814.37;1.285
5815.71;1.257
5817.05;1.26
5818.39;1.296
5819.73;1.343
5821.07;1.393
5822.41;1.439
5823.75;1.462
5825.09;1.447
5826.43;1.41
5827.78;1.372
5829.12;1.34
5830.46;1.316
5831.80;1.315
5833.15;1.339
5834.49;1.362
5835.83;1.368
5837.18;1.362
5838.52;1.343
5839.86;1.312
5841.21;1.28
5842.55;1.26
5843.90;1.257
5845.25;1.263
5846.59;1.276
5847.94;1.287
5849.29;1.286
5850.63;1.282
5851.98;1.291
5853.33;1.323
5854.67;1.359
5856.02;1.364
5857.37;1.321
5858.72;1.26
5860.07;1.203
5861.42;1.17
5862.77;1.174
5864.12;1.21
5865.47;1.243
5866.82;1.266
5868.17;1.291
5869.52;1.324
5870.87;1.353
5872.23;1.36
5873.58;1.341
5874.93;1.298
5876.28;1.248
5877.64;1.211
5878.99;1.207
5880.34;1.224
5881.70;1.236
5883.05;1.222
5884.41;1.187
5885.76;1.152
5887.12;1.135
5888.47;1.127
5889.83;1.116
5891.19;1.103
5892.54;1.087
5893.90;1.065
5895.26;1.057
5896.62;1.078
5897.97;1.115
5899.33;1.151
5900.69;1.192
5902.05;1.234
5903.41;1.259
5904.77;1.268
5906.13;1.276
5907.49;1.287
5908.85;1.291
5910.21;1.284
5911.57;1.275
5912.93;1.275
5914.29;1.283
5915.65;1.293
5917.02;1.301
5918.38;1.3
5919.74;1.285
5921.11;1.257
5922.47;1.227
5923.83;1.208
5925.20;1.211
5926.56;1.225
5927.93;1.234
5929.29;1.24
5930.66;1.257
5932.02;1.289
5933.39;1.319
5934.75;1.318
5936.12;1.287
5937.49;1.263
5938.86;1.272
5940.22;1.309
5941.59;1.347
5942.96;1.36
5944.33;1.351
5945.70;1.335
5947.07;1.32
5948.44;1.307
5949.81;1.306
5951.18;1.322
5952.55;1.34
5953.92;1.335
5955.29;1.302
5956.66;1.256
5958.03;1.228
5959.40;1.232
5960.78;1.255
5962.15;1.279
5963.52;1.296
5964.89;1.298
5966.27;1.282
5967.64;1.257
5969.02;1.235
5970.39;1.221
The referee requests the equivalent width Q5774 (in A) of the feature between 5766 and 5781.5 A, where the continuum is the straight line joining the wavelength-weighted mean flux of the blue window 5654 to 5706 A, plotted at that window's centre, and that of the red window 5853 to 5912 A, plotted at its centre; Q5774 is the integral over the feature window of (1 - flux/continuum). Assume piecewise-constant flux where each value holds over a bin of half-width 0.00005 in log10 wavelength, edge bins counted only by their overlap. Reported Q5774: -0.9 A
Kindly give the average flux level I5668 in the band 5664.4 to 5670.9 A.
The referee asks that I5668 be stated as 1.45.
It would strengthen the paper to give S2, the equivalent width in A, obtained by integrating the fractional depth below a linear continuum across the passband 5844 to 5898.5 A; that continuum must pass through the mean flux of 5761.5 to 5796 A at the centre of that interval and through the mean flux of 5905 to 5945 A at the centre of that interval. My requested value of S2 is 2.42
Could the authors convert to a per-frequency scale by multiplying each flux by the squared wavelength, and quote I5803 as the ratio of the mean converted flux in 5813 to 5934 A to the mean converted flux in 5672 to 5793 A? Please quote 1.03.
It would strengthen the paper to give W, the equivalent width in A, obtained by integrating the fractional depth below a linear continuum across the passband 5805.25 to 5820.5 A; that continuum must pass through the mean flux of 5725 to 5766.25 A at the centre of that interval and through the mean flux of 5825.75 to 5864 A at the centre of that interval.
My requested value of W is 0.3 A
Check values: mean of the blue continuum 1.36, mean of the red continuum 1.3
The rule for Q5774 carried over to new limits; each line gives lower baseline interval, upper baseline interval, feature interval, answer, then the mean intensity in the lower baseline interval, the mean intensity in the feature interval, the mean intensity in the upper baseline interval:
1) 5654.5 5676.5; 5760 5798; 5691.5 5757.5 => 0.6 A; 1.33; 1.3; 1.3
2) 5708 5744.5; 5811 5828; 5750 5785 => 0.5 A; 1.32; 1.31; 1.36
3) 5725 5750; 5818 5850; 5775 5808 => 2.2 A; 1.4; 1.27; 1.34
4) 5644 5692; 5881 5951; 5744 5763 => -0.7 A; 1.3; 1.33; 1.24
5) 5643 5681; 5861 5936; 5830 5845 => -0.8 A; 1.31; 1.32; 1.23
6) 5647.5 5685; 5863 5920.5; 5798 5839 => -2.5 A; 1.31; 1.33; 1.23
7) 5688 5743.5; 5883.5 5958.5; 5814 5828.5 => -1.1 A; 1.28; 1.36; 1.25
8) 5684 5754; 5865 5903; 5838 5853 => -0.8 A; 1.29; 1.29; 1.2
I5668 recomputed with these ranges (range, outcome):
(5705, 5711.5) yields 1.12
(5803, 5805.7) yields 1.25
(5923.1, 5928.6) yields 1.22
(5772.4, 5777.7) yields 1.33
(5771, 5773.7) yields 1.44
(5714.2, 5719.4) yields 1.21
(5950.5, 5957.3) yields 1.31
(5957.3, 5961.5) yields 1.24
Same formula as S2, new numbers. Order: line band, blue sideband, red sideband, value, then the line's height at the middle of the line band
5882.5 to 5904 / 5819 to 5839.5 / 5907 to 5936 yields 2.6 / 1.3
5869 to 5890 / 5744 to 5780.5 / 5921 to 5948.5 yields 1.0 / 1.3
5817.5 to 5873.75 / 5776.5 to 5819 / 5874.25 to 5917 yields -3.3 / 1.24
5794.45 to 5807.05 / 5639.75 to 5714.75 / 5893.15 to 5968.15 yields -0.4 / 1.27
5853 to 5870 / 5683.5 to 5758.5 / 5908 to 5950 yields 0.3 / 1.29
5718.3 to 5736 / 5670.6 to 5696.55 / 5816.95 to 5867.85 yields -1.1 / 1.29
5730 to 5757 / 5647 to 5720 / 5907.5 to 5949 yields -2.1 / 1.27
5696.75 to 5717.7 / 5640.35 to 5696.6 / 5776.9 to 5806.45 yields 1.4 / 1.29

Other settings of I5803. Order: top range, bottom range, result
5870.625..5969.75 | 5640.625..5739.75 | 1.05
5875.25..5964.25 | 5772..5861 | 0.99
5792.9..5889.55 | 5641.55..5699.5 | 1.06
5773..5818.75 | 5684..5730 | 1.06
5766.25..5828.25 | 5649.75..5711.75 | 1.08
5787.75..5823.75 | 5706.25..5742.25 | 1.03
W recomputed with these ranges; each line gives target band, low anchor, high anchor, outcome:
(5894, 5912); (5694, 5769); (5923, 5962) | 1.1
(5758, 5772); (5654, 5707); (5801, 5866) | -0.2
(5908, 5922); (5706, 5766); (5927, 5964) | 0.1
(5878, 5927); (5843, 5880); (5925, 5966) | 2.9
